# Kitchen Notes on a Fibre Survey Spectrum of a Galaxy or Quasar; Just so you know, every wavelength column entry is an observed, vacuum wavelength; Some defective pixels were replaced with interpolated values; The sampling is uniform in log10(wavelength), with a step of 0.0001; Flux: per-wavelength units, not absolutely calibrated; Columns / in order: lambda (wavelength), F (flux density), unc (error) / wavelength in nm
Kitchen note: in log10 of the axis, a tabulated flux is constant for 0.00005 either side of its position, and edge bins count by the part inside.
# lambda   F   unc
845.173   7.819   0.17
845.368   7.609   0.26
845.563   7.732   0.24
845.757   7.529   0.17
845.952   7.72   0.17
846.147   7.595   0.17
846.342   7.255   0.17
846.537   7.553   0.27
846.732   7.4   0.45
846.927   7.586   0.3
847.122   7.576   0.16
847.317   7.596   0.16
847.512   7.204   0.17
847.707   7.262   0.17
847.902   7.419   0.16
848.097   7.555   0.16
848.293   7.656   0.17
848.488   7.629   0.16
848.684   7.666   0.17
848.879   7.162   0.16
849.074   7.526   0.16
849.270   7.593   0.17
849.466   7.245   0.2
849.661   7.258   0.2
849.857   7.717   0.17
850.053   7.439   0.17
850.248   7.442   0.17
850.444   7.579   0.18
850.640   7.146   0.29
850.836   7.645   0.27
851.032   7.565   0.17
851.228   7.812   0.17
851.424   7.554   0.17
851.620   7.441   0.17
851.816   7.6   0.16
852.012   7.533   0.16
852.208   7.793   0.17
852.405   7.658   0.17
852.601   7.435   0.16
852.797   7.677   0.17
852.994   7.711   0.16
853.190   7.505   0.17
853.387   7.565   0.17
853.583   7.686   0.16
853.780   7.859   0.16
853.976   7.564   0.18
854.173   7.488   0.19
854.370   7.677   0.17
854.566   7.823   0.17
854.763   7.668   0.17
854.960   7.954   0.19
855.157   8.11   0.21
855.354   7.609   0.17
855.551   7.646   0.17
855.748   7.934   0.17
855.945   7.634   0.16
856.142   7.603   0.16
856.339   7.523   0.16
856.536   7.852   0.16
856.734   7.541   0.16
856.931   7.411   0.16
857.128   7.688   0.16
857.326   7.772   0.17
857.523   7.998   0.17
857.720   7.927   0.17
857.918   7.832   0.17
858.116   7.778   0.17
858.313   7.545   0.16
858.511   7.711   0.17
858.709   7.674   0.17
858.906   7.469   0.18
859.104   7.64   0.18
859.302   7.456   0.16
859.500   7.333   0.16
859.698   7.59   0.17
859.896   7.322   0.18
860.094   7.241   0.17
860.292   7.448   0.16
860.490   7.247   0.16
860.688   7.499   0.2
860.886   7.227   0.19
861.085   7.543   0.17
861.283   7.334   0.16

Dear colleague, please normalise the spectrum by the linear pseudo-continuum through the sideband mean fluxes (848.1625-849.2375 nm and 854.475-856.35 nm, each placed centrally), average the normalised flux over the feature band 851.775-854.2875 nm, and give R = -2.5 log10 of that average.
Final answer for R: 0.008 mag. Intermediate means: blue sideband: 7.53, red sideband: 7.76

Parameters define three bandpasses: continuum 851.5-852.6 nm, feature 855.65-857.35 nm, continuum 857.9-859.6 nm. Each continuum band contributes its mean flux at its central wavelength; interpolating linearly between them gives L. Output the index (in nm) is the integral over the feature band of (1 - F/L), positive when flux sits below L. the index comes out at -0.01 nm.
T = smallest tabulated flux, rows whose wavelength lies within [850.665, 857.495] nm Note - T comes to 7.411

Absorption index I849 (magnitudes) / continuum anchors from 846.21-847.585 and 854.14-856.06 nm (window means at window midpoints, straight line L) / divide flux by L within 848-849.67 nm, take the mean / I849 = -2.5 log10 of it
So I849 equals 0.006 mag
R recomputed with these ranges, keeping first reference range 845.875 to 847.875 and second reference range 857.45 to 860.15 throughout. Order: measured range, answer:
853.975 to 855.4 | -0.03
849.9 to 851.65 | 0.00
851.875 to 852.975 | -0.01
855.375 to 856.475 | -0.01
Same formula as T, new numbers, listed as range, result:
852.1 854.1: 7.435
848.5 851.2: 7.146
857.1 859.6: 7.333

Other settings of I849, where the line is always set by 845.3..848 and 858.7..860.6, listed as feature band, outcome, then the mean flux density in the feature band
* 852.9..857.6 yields -0.03 mag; 7.7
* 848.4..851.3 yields 0.00 mag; 7.49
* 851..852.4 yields -0.02 mag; 7.62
